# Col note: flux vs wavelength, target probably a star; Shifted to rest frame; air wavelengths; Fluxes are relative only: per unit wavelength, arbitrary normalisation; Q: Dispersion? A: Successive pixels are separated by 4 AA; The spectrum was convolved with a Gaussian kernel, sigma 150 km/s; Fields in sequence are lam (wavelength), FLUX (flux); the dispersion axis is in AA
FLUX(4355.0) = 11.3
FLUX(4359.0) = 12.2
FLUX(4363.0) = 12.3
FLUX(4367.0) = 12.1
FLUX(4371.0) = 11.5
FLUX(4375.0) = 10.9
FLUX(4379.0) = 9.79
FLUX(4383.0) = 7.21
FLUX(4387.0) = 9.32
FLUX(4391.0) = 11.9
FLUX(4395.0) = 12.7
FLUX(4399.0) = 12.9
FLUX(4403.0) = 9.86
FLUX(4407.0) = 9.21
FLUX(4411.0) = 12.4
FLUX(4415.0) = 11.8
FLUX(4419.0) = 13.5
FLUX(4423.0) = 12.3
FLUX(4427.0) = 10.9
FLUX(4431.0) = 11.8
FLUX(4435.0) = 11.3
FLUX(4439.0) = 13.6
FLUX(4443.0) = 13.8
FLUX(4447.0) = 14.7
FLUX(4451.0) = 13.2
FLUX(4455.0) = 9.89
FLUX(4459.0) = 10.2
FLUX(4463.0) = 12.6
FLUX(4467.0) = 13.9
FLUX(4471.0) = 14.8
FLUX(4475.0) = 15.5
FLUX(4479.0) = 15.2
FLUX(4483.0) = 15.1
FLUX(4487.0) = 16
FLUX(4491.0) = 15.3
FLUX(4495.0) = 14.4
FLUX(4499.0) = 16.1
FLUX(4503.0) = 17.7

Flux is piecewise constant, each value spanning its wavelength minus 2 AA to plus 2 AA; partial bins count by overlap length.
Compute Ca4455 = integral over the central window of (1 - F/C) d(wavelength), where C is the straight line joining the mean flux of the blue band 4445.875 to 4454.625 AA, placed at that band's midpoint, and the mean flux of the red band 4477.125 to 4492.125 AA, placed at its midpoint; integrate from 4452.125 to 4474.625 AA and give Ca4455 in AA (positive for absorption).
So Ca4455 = 2.4 AA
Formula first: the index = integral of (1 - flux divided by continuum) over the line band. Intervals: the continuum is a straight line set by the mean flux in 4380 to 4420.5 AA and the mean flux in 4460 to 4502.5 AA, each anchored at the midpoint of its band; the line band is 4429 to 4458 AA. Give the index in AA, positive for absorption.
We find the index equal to 1.2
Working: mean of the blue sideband 11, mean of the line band 12.5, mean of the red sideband 14.9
